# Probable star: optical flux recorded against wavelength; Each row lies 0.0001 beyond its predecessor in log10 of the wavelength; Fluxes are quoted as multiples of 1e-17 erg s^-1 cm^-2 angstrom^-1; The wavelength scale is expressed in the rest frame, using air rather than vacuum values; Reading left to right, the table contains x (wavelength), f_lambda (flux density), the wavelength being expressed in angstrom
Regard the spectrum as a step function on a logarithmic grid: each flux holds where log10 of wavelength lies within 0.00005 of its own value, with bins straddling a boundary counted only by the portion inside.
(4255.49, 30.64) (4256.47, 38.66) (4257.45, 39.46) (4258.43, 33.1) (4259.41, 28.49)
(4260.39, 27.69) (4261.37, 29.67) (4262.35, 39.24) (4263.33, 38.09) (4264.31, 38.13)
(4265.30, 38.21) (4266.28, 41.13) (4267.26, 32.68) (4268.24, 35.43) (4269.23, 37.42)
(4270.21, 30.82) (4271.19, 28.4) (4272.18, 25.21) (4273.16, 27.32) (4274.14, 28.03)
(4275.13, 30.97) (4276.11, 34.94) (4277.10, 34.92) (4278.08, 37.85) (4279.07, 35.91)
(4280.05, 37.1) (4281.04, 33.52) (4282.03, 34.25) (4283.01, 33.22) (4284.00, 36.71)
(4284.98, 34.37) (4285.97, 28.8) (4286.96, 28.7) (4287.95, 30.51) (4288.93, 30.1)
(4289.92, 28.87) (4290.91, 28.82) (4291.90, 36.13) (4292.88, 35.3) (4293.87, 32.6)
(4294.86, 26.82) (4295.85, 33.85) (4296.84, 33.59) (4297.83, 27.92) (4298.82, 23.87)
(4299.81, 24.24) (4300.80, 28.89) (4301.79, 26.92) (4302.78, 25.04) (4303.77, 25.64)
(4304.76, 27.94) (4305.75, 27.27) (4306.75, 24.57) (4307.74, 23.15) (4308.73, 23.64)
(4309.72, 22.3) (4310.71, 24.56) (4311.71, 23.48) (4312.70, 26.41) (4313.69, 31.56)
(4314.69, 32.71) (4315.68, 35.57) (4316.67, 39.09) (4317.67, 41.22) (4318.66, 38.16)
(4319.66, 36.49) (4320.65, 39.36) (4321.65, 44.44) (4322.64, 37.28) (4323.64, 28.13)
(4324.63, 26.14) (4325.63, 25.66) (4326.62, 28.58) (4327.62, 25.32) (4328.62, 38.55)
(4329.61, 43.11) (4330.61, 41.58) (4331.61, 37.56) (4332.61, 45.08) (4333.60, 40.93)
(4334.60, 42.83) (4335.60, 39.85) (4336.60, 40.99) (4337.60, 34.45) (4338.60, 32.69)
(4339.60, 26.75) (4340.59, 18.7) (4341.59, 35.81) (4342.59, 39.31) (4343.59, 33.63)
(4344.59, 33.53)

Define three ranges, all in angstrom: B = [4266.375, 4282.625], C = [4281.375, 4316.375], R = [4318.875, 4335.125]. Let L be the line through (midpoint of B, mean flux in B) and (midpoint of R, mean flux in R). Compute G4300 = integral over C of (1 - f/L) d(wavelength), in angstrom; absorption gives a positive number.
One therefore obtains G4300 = 5.4 angstrom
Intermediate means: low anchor 33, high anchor 36.4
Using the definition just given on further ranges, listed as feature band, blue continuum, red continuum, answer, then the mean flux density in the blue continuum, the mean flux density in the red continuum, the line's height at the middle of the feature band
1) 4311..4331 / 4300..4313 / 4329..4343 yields -1.9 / 25.3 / 37.1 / 31.1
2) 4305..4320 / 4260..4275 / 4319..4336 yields 2.4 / 33.1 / 36.5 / 35.7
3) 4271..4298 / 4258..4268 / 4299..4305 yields -1.9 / 34.7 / 26.3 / 30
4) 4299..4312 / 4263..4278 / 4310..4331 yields 3.2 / 33.5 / 33.5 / 33.5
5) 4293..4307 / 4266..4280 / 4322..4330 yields 1.8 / 33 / 31.7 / 32.3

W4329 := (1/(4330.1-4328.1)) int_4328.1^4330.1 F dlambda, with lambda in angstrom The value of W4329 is 40.7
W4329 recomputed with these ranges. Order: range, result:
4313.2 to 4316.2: 33.3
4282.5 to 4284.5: 35.1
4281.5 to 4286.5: 33.4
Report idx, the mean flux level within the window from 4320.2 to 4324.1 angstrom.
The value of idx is 37.3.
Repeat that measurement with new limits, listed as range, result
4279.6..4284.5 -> 34.9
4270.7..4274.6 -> 27.3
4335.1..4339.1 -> 36.9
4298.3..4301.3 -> 25.7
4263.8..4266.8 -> 39.1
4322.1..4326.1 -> 29.5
